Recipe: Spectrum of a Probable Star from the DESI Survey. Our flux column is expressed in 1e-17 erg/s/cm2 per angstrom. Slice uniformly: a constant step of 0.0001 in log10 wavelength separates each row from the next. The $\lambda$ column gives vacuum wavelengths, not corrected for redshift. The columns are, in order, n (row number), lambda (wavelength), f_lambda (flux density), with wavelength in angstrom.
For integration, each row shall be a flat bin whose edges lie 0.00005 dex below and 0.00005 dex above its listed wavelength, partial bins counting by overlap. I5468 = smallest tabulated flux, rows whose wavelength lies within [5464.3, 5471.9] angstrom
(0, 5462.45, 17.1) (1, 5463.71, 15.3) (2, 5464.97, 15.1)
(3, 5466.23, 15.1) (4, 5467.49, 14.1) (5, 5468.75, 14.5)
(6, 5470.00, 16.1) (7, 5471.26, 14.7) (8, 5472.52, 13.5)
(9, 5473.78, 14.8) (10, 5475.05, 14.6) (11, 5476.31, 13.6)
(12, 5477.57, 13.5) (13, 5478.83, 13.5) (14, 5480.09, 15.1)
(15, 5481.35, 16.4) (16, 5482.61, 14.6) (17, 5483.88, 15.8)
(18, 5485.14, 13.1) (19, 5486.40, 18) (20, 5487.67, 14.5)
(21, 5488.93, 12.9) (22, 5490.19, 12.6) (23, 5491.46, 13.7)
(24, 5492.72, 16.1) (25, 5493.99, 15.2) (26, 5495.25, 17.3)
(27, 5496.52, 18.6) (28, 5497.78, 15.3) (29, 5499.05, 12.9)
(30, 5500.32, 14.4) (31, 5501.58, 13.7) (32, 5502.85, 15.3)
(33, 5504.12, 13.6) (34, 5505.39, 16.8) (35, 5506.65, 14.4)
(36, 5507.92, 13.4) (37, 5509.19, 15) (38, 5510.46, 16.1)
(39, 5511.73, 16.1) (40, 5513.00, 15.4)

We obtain 14.1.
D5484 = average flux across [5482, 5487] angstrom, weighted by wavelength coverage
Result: 15.4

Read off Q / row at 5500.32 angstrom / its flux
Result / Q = 14.4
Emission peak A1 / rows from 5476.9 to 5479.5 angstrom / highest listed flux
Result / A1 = 13.5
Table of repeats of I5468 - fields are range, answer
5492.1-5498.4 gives 15.2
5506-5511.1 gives 13.4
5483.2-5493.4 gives 12.6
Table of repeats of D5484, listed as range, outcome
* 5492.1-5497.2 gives 16.8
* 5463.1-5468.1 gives 14.9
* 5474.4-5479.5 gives 13.8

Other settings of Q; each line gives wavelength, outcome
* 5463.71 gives 15.3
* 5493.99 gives 15.2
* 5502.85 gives 15.3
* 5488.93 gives 12.9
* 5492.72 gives 16.1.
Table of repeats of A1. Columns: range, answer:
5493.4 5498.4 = 18.6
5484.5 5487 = 18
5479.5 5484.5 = 16.4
